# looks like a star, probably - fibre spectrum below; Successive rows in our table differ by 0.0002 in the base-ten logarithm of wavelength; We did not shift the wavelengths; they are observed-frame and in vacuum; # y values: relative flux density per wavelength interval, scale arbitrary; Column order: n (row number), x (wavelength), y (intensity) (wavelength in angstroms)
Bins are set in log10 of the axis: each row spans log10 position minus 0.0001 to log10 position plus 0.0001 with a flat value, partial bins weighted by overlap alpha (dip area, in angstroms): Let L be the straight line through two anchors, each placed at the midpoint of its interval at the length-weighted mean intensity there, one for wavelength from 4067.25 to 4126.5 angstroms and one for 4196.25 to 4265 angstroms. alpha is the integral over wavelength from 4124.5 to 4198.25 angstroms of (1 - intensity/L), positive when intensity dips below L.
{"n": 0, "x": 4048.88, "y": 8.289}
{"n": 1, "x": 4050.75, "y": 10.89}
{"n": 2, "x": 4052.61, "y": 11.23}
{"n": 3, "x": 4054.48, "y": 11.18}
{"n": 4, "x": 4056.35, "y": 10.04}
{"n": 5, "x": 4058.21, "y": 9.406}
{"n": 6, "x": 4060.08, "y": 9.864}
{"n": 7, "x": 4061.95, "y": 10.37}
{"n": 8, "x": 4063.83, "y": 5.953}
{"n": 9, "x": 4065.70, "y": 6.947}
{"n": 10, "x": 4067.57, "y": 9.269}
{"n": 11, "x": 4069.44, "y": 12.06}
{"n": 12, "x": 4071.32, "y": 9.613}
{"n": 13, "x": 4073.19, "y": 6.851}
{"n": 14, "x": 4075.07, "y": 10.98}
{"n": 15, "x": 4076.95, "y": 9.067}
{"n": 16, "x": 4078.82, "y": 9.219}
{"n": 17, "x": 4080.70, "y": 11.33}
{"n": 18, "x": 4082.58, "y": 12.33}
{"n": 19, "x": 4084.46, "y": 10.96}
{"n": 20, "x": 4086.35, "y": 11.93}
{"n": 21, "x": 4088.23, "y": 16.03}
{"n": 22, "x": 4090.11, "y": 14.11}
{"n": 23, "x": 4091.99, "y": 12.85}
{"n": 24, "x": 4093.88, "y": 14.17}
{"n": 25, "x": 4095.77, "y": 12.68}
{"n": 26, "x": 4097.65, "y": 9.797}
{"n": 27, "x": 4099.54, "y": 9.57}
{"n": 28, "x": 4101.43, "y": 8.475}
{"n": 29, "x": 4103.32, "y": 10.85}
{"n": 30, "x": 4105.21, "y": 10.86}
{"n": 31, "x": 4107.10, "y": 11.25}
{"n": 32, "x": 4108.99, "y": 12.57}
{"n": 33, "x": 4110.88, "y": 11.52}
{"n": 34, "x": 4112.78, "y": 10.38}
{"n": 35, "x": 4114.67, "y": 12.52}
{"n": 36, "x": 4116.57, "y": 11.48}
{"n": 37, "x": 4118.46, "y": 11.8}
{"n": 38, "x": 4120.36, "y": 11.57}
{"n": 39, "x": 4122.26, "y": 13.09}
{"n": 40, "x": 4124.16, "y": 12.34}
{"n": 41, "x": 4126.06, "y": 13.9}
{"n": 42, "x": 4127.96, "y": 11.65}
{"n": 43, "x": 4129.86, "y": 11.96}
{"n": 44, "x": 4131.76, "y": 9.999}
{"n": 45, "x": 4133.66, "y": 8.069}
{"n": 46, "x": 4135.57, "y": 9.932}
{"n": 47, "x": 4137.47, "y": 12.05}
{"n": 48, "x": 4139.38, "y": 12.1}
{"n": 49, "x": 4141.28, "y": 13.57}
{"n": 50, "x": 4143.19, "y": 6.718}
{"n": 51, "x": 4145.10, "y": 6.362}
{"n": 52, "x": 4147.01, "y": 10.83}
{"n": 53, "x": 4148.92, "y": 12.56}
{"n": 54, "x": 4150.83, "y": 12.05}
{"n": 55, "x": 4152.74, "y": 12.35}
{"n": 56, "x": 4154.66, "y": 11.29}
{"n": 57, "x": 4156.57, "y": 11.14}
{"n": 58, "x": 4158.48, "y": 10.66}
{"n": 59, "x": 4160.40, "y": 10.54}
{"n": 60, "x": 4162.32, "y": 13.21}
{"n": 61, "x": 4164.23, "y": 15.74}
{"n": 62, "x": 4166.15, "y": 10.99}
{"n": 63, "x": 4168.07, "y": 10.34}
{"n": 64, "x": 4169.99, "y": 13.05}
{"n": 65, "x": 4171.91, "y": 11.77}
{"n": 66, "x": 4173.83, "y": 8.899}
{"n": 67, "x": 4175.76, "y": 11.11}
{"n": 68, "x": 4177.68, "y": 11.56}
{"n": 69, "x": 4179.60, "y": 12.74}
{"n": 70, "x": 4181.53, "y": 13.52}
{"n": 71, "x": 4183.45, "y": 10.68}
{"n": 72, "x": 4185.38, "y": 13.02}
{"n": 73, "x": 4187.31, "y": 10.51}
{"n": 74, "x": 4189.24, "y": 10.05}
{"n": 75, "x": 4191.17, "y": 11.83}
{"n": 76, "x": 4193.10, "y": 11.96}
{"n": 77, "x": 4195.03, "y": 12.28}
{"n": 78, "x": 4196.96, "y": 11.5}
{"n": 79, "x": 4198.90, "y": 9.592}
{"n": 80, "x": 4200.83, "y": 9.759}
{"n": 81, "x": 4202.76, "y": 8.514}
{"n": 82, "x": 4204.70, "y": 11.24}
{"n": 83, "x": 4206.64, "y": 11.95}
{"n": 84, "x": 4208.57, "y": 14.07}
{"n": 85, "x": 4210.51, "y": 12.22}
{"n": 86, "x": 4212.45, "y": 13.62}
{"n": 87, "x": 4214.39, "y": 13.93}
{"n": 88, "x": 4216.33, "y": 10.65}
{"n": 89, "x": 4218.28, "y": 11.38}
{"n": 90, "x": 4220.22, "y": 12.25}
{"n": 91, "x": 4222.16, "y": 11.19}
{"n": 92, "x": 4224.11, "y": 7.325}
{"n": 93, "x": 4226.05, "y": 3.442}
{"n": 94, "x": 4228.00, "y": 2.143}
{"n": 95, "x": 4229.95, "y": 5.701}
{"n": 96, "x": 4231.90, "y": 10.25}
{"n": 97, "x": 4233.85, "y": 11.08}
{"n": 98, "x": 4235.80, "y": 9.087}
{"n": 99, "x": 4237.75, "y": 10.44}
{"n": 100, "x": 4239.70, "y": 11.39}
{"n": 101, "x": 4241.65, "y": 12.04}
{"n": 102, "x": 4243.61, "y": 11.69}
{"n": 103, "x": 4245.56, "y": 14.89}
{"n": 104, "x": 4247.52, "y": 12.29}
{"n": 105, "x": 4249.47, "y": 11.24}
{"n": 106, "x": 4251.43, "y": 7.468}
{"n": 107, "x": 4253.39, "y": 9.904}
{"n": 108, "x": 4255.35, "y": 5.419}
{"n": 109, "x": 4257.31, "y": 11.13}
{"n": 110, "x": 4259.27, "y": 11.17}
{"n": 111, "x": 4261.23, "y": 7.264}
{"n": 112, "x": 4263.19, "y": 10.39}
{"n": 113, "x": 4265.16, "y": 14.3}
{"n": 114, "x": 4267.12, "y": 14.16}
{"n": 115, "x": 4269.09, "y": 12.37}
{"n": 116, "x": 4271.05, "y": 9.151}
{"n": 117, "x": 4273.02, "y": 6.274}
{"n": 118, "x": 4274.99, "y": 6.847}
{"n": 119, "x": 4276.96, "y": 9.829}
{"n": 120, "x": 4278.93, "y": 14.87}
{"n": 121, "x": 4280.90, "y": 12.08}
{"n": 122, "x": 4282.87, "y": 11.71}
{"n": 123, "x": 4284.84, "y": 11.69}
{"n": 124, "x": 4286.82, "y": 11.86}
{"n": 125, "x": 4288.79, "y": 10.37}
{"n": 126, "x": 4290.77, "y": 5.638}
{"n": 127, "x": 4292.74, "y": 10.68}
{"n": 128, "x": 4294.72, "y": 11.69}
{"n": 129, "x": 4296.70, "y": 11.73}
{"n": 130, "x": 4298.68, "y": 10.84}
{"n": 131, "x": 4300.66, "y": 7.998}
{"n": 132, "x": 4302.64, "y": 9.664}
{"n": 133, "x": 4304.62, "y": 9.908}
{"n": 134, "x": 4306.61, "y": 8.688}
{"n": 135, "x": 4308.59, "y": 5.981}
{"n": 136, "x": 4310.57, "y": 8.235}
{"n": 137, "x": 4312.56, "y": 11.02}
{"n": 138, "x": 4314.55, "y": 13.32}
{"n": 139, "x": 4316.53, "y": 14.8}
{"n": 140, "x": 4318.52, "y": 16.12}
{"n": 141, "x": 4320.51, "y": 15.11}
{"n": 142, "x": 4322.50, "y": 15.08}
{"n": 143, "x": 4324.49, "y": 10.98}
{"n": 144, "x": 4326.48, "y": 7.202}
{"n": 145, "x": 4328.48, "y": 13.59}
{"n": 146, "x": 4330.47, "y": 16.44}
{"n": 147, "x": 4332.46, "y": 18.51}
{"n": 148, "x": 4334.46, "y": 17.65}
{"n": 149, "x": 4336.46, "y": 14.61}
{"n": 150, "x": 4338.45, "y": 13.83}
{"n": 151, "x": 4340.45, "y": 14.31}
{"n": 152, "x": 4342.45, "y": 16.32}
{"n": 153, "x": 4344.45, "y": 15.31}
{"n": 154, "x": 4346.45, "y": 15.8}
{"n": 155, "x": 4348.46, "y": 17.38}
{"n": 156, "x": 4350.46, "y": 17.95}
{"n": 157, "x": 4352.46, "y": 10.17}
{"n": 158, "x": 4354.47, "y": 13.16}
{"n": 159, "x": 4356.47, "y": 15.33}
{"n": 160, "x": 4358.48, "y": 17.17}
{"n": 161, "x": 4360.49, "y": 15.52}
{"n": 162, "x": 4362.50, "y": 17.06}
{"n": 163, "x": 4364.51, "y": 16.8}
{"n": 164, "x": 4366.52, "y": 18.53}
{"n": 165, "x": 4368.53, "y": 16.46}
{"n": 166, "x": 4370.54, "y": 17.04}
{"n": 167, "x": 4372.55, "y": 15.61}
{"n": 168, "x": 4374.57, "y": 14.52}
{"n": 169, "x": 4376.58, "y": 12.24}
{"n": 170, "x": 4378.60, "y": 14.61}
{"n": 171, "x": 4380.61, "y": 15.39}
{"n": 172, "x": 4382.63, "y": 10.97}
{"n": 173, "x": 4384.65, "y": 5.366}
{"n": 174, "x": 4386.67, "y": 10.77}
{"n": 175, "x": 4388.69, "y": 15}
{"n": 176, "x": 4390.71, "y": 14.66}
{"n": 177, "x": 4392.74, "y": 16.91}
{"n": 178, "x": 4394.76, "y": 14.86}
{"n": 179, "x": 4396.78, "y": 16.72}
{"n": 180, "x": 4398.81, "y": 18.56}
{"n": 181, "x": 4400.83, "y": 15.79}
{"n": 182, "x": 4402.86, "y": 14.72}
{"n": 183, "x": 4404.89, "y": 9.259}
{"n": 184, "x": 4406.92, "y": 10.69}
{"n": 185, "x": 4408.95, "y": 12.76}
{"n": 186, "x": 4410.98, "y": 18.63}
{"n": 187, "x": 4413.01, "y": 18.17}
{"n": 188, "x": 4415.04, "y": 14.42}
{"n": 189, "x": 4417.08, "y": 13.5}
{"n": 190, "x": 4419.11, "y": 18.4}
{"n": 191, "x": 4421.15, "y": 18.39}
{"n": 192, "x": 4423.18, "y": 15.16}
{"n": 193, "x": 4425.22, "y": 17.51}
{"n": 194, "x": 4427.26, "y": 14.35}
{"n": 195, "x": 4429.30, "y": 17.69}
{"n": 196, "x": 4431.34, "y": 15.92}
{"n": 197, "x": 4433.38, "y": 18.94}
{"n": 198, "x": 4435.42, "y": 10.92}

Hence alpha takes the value -3.6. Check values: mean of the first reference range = 11.4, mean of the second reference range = 10.3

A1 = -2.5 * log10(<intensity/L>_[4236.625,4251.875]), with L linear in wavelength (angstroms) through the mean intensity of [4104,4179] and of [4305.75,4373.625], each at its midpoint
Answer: 0.13 mag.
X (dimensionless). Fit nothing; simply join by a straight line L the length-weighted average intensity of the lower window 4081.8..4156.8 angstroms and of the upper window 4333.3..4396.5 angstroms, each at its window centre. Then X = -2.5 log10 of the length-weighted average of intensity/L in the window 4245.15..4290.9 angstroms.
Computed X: 0.27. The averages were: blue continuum 11.5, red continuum 14.9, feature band 10.5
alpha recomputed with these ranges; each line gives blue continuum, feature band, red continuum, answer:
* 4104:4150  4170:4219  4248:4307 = -3.59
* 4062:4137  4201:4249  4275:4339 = 4.14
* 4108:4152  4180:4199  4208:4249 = -1.43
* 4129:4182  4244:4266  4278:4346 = 2.62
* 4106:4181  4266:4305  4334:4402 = 9.17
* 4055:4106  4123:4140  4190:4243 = -1.33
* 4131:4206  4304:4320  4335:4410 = 2.91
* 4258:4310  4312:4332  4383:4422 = -3.31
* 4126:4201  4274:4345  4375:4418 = 5.27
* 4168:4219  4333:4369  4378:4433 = -4.54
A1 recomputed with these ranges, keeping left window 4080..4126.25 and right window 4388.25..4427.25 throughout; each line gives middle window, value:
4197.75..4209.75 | 0.20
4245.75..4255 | 0.30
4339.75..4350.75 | -0.10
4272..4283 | 0.34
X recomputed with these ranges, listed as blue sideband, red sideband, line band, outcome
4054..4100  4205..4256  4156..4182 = -0.130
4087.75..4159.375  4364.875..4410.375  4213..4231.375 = 0.375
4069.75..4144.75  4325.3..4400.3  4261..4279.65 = 0.268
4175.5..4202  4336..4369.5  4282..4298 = 0.298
